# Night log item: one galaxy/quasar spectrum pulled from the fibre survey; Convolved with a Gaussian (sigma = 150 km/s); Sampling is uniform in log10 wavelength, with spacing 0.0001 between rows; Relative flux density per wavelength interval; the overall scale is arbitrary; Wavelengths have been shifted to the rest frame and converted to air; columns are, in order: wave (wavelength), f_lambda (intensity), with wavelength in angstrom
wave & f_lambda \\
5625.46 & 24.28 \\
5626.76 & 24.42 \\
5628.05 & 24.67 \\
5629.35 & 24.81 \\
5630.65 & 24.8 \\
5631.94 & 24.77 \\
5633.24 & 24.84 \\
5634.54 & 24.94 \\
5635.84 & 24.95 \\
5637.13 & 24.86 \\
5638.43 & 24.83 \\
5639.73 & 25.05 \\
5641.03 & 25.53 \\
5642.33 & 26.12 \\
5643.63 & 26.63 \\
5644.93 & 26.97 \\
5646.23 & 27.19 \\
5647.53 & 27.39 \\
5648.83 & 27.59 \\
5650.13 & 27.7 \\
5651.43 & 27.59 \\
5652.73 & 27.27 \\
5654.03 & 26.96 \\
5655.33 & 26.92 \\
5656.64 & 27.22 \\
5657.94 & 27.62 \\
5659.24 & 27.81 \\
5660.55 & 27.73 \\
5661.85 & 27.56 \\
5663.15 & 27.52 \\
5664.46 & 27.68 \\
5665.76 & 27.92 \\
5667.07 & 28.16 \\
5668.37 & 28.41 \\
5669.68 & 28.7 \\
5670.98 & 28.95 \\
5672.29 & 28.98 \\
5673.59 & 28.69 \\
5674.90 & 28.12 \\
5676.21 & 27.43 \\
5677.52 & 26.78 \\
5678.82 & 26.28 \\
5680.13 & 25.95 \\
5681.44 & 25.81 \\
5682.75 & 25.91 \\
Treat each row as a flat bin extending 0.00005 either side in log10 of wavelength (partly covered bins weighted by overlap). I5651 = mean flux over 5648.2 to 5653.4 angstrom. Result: 27.6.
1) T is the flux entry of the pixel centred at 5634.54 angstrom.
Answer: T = 24.94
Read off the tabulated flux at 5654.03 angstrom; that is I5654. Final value 26.96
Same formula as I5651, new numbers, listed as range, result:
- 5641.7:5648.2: 26.9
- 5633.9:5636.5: 25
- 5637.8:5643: 25.4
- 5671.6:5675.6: 28.6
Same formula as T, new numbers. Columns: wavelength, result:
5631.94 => 24.77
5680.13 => 25.95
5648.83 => 27.59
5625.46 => 24.28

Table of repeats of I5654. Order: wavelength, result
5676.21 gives 27.43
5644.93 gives 26.97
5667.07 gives 28.16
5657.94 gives 27.62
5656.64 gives 27.22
